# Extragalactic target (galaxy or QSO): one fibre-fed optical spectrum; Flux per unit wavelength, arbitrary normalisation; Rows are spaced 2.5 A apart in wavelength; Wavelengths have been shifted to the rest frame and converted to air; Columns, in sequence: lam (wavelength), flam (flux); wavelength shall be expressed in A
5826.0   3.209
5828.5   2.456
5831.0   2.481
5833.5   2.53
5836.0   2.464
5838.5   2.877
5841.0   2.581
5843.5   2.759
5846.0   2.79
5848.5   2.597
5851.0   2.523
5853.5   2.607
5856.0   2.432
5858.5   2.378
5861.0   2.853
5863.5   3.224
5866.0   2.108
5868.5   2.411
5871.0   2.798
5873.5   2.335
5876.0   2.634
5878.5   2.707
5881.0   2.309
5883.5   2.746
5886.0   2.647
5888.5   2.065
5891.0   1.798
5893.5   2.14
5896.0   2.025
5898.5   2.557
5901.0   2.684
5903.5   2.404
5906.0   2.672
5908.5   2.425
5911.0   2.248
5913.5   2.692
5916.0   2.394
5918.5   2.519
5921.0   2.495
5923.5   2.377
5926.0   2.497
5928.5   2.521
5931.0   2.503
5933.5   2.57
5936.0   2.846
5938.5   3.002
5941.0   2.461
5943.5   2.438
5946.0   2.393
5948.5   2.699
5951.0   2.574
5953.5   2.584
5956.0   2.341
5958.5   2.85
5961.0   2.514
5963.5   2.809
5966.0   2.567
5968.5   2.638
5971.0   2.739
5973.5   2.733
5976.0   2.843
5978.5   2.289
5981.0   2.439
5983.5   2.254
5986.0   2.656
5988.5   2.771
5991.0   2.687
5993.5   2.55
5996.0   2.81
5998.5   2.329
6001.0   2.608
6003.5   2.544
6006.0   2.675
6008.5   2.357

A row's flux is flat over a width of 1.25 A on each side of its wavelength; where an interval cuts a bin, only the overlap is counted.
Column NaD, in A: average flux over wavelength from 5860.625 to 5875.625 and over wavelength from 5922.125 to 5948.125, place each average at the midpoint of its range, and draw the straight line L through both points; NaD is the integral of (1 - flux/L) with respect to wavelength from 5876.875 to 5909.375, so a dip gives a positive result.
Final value 2.4 A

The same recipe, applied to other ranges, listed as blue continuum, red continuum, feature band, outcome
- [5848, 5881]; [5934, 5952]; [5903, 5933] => 1.5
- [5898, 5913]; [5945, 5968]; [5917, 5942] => -0.3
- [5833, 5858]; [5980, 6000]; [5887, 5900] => 2.3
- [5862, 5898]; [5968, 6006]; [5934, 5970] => -1.2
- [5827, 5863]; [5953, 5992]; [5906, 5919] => 0.7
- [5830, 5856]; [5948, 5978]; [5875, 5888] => 0.2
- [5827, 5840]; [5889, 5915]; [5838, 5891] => -1.9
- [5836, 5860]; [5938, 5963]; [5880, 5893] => 1.5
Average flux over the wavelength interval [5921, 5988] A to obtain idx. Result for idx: 2.58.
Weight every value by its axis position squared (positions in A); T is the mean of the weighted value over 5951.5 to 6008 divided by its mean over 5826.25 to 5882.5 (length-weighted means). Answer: 1.04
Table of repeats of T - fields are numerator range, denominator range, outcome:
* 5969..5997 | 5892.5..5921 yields 1.10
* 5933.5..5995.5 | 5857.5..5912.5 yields 1.09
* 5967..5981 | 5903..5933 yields 1.08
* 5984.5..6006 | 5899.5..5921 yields 1.08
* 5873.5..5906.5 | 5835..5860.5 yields 0.94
